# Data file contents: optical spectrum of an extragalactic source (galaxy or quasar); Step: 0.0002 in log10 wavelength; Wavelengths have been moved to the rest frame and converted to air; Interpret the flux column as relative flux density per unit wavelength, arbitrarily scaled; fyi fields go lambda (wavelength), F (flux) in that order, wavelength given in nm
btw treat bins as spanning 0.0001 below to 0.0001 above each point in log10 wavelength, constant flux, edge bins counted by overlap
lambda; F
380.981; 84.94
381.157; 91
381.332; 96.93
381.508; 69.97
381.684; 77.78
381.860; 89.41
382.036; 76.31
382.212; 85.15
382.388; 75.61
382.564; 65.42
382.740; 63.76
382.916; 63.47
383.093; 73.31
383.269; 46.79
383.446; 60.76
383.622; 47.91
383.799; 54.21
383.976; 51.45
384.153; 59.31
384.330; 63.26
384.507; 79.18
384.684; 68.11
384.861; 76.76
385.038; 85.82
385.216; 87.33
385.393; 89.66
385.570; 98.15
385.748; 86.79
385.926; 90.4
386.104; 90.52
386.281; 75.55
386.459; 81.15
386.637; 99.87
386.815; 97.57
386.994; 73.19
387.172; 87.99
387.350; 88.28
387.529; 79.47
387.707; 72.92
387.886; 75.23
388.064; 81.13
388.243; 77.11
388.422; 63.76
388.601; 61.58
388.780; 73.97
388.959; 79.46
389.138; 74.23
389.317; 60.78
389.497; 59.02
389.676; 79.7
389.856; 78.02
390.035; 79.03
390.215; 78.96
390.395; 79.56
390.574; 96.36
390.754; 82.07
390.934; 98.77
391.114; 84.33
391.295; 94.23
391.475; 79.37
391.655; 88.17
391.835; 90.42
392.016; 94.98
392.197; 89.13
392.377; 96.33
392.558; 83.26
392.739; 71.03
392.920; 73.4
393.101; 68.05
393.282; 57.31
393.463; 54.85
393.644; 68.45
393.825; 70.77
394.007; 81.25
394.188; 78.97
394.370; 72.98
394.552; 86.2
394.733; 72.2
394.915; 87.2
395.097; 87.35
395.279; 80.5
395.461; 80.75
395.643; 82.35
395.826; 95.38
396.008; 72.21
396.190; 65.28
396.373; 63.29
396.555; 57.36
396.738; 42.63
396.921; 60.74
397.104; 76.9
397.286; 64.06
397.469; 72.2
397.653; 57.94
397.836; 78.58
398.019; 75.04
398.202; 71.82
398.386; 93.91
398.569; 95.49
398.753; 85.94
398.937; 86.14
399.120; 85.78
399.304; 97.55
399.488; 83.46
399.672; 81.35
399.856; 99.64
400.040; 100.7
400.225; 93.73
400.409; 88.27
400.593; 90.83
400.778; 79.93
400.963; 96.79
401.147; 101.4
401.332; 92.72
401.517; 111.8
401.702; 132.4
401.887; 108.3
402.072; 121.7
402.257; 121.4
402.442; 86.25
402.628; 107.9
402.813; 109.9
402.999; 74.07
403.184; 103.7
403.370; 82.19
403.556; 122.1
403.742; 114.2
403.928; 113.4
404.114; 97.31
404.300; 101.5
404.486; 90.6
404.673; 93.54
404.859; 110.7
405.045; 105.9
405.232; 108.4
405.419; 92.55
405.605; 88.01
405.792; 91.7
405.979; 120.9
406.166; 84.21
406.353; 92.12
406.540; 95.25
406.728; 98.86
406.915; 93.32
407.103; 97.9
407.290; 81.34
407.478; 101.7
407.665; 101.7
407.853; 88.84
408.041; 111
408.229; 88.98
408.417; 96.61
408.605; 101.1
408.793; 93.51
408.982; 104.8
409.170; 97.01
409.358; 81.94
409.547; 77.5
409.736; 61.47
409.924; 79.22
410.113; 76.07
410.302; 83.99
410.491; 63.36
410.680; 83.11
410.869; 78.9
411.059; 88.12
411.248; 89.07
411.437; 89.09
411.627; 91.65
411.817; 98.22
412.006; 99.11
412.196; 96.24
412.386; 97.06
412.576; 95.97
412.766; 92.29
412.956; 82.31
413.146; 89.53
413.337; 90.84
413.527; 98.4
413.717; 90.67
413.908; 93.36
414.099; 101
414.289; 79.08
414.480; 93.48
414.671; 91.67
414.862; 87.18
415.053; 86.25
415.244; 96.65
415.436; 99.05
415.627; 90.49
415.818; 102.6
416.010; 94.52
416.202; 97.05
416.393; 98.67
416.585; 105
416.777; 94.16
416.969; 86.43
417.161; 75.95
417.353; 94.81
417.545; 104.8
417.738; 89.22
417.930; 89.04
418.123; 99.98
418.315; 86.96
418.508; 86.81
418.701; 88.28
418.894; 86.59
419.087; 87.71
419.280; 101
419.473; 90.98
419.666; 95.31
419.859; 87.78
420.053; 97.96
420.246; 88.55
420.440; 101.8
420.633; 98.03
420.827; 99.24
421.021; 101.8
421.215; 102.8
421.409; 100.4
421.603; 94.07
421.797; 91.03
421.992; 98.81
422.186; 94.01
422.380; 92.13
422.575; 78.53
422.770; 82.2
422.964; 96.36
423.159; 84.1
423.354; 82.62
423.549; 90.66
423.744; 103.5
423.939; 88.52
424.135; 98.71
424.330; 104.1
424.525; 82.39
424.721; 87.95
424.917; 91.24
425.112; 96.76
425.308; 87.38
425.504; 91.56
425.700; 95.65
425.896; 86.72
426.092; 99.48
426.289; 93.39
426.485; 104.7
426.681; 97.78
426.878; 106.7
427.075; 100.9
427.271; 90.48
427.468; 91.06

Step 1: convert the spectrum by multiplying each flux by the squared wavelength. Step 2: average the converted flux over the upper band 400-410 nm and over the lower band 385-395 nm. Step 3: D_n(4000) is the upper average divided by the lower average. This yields 1.31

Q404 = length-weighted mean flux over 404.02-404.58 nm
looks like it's 96.5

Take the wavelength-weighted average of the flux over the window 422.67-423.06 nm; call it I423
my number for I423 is 89.3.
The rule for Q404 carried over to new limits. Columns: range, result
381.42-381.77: 73.8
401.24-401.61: 102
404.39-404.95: 98.2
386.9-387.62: 82.3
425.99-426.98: 100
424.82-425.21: 94.2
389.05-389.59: 64.7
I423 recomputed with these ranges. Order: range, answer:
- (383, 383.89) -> 56.6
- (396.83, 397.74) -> 66.4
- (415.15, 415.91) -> 97.2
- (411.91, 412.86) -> 96.2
